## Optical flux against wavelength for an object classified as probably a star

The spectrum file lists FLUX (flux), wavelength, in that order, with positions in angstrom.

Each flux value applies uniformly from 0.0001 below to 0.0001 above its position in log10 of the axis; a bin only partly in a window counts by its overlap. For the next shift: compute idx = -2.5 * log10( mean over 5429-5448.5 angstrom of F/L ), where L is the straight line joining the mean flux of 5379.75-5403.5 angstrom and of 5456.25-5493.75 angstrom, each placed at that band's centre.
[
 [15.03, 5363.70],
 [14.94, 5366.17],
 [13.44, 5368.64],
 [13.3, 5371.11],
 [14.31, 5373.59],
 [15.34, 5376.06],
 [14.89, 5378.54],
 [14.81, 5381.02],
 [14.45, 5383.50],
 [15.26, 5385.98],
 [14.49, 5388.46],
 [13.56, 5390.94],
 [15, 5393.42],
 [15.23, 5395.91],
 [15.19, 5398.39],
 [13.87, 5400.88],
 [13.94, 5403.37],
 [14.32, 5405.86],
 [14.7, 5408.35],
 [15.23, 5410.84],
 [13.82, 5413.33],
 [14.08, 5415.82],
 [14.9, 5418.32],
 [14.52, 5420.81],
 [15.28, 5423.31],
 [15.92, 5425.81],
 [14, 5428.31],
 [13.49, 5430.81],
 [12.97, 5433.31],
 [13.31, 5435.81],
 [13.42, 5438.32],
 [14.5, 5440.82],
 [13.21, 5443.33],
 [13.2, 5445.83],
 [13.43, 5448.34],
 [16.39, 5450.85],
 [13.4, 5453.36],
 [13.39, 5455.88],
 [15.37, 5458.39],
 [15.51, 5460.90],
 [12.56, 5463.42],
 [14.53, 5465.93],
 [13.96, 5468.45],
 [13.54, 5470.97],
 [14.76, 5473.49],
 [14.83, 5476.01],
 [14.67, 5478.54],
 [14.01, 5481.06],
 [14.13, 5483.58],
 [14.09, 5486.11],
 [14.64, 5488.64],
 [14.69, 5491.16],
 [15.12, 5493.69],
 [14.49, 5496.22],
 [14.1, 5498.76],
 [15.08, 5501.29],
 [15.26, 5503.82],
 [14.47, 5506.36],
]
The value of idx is 0.08 mag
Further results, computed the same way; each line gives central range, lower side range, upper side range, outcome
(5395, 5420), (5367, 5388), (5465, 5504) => 0.00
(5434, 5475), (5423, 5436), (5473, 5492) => 0.02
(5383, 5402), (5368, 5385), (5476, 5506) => -0.02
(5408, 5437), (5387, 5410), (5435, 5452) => -0.01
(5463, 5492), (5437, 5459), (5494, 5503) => 0.01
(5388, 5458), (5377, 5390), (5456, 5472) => 0.02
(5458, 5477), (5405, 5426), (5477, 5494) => 0.01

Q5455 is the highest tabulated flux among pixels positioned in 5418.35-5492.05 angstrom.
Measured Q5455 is 16.39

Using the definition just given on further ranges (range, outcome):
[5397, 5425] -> 15.28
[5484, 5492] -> 14.69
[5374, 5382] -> 15.34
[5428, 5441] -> 14.5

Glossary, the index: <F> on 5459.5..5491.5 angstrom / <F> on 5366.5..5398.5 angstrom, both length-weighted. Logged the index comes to 0.98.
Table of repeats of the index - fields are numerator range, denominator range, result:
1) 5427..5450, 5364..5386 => 0.94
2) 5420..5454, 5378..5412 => 0.96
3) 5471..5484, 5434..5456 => 1.04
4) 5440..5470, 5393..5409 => 0.97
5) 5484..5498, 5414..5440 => 1.03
